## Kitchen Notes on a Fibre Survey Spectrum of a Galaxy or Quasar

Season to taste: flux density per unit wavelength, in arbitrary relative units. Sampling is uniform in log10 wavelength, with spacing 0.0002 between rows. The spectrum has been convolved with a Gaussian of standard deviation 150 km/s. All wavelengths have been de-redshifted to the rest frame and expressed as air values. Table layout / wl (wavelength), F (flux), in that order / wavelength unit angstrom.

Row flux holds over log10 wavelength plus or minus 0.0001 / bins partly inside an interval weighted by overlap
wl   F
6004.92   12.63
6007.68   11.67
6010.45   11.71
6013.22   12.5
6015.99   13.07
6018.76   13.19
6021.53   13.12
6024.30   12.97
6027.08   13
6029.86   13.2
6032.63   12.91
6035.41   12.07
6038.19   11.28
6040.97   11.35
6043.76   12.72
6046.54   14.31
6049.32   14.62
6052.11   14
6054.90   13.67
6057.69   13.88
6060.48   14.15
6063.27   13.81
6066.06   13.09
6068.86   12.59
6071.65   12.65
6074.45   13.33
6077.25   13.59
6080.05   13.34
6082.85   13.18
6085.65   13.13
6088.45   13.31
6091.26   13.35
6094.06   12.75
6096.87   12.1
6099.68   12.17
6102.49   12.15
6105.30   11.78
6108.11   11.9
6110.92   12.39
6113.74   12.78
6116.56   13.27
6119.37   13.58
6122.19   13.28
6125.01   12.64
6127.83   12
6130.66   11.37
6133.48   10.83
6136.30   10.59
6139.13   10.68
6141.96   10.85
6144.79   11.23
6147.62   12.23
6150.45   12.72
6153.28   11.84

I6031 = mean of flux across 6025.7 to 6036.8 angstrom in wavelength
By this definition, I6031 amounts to 12.8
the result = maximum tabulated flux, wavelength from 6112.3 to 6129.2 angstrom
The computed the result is 13.58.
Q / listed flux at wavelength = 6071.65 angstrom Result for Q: 12.65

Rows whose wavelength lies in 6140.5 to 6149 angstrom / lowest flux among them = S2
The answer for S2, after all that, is 10.85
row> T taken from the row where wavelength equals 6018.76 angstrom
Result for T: 13.19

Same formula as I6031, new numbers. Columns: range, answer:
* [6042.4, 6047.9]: 13.5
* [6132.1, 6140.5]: 10.7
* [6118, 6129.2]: 12.9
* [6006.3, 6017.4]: 12.2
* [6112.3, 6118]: 13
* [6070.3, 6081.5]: 13.2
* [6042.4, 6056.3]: 13.9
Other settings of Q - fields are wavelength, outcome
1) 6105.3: 11.78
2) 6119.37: 13.58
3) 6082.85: 13.18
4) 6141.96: 10.85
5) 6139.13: 10.68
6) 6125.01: 12.64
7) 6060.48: 14.15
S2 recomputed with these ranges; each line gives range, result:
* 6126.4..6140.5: 10.59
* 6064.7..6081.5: 12.59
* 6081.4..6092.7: 13.13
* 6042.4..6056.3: 12.72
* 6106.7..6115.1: 11.9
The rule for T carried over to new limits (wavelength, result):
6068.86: 12.59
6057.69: 13.88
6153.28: 11.84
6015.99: 13.07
